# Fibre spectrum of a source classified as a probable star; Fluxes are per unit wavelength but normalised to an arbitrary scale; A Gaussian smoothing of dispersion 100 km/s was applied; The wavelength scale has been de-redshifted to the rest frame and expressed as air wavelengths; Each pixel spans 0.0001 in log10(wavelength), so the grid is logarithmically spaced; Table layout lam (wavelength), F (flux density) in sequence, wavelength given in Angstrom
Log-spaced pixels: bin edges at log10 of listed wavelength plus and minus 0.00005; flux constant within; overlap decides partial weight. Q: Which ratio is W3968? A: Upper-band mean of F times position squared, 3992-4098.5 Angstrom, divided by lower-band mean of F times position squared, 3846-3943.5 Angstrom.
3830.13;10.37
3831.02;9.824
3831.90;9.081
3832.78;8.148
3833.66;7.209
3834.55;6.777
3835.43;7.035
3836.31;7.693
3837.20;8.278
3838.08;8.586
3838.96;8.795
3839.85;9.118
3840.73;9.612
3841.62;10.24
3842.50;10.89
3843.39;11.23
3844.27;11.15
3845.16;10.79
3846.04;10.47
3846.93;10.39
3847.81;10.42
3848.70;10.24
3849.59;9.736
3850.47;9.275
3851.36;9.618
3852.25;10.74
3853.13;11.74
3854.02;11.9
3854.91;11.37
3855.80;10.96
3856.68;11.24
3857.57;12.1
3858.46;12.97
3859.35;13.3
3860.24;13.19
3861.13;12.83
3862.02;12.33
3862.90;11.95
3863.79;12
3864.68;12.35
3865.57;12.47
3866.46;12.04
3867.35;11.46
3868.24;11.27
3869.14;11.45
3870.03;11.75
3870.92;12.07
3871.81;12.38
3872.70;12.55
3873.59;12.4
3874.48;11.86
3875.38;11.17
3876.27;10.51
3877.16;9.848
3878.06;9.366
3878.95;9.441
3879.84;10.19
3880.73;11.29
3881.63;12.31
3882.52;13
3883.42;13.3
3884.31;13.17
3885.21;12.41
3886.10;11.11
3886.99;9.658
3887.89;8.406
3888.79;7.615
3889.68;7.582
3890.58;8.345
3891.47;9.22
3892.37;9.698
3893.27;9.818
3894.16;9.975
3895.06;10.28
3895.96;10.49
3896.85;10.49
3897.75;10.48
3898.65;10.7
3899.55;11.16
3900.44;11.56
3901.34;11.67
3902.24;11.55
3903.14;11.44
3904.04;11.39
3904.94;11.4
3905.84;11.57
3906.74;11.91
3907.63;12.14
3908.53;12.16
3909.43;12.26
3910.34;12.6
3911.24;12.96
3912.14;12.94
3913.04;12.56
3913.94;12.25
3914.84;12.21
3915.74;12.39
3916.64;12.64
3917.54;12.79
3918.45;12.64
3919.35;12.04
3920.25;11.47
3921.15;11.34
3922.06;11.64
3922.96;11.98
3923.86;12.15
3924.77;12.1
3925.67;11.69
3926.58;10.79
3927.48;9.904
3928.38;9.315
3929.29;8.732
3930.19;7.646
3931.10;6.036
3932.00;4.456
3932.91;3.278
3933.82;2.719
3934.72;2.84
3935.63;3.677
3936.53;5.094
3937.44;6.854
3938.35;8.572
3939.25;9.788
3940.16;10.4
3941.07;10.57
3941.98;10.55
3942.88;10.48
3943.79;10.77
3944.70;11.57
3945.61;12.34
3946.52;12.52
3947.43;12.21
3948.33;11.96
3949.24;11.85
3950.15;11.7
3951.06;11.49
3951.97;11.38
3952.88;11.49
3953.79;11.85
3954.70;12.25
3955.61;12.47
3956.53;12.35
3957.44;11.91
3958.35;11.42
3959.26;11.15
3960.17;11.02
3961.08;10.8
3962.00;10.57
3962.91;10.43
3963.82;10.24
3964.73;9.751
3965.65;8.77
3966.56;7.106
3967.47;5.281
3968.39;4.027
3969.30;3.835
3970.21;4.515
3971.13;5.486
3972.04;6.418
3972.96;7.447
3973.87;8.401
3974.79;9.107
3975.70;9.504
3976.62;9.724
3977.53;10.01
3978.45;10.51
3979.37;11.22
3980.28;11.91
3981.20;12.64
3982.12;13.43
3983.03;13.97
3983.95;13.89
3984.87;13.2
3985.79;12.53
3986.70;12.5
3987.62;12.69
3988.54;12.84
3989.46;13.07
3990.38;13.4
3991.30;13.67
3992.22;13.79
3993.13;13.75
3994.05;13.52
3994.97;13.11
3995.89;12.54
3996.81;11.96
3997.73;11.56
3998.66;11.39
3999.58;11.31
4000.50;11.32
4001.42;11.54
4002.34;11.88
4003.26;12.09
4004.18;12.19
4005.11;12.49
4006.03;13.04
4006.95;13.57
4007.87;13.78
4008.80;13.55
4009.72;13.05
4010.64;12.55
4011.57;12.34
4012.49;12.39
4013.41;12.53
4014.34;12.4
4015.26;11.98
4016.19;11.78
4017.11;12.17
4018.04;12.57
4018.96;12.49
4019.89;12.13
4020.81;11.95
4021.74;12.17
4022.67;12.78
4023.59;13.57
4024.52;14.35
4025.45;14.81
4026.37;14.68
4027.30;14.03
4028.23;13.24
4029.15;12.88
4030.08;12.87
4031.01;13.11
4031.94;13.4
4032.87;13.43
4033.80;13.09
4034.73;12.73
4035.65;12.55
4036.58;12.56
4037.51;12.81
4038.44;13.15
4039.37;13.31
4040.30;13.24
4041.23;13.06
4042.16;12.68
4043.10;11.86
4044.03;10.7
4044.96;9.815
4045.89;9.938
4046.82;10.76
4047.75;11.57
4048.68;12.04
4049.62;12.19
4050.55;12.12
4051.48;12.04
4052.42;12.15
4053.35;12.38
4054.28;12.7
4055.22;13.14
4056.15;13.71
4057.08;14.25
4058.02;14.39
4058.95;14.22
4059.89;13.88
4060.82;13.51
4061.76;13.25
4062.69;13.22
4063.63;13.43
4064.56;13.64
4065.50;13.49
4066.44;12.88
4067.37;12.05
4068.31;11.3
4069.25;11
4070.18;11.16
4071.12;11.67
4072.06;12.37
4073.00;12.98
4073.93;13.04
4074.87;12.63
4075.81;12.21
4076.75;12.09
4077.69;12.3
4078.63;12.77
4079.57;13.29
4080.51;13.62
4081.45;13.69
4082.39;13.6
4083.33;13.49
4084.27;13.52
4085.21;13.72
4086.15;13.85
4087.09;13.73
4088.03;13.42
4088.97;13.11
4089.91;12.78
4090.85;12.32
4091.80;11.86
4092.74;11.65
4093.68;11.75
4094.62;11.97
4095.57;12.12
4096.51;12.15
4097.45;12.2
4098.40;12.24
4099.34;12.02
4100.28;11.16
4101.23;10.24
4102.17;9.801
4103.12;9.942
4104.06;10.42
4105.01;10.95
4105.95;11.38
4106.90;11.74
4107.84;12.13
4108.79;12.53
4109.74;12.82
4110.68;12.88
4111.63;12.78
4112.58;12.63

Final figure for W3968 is 1.28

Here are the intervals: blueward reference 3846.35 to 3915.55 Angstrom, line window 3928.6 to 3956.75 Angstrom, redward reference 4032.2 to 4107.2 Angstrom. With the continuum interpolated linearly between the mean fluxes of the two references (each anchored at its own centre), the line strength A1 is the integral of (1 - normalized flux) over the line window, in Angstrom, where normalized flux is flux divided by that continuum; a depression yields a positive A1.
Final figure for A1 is 5.6 Angstrom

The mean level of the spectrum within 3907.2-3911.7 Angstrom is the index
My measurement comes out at 12.4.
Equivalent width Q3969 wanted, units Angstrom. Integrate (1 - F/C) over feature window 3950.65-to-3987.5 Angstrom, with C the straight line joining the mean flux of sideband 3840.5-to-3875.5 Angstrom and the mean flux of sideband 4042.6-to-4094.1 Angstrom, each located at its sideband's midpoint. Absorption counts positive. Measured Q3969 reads 5.8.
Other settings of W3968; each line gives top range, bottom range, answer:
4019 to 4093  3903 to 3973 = 1.35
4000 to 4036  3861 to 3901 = 1.25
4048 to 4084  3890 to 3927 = 1.21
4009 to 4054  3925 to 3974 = 1.44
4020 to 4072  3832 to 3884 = 1.29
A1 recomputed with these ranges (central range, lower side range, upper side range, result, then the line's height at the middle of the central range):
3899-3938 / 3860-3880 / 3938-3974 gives 1.6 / 10.7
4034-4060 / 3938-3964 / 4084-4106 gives -1.6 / 11.8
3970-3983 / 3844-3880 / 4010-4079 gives 2.8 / 12.2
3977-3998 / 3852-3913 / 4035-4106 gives -1.3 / 12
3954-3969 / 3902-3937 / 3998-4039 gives 1.8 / 11.3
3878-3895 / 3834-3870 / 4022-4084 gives 1.2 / 11.1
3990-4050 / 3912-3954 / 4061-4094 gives -4.5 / 11.7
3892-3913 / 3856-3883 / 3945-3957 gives 0.9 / 11.9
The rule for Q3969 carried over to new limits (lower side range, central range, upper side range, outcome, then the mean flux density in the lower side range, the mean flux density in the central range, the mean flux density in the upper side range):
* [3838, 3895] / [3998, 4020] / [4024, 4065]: 0.26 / 11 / 12.3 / 12.9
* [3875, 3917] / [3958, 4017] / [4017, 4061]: 4.94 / 11.1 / 11.2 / 12.8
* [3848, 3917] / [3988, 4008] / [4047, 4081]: -0.65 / 11.3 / 12.6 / 12.7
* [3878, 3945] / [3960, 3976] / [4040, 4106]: 4.60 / 10.3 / 7.86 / 12.4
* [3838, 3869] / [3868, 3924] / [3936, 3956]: -1.66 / 11.1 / 11.3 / 10.8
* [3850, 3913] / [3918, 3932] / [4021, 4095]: 1.47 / 11.3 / 10.4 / 12.8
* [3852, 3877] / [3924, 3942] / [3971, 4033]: 6.45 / 11.9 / 7.76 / 12.3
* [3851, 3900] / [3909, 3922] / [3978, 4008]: -0.78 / 11.2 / 12.3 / 12.6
